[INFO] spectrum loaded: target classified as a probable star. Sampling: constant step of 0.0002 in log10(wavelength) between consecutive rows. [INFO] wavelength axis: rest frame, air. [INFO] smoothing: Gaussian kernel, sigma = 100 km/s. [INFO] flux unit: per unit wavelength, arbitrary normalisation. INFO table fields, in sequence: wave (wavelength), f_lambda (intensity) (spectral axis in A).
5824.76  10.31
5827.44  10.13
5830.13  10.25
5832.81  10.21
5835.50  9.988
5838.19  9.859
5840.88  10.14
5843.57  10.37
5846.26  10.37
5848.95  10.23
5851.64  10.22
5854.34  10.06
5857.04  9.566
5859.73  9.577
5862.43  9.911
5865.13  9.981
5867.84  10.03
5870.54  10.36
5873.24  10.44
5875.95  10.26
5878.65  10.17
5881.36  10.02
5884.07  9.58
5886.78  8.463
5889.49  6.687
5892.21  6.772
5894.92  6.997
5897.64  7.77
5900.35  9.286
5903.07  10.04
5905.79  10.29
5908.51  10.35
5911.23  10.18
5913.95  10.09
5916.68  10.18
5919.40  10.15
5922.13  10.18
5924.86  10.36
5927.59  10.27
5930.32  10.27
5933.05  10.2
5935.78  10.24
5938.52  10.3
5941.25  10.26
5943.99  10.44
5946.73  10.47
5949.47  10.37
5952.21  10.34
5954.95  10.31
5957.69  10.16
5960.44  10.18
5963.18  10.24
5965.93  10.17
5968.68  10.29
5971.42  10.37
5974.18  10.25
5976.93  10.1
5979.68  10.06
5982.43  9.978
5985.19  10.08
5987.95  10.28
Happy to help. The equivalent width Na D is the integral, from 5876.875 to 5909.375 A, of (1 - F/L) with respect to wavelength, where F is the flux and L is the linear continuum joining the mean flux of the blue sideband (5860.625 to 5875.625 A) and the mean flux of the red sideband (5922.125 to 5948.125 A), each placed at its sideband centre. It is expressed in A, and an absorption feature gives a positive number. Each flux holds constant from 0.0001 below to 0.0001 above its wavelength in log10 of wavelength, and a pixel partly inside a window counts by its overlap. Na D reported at 4.2 A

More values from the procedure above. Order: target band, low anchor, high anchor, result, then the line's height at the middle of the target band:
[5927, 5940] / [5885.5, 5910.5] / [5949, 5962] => -0.9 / 9.62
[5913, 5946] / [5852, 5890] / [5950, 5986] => -0.8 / 10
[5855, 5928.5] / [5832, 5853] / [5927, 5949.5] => 4.9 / 10.2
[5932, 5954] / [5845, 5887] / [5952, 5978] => -0.3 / 10.2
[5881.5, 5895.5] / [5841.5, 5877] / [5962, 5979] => 3.0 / 10.1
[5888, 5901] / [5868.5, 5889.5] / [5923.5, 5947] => 3.2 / 9.86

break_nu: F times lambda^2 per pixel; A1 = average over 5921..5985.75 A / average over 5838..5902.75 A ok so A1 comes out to 1.11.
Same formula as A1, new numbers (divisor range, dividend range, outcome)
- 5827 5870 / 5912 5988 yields 1.05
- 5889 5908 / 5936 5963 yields 1.24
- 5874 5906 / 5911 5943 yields 1.17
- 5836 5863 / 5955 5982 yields 1.06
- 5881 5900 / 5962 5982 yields 1.31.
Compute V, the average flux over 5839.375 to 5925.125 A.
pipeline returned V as 9.65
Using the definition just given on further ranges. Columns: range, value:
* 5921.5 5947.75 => 10.3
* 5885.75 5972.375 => 9.78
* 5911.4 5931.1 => 10.2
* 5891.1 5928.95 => 9.51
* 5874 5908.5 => 8.95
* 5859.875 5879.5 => 10.1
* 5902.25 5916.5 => 10.2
